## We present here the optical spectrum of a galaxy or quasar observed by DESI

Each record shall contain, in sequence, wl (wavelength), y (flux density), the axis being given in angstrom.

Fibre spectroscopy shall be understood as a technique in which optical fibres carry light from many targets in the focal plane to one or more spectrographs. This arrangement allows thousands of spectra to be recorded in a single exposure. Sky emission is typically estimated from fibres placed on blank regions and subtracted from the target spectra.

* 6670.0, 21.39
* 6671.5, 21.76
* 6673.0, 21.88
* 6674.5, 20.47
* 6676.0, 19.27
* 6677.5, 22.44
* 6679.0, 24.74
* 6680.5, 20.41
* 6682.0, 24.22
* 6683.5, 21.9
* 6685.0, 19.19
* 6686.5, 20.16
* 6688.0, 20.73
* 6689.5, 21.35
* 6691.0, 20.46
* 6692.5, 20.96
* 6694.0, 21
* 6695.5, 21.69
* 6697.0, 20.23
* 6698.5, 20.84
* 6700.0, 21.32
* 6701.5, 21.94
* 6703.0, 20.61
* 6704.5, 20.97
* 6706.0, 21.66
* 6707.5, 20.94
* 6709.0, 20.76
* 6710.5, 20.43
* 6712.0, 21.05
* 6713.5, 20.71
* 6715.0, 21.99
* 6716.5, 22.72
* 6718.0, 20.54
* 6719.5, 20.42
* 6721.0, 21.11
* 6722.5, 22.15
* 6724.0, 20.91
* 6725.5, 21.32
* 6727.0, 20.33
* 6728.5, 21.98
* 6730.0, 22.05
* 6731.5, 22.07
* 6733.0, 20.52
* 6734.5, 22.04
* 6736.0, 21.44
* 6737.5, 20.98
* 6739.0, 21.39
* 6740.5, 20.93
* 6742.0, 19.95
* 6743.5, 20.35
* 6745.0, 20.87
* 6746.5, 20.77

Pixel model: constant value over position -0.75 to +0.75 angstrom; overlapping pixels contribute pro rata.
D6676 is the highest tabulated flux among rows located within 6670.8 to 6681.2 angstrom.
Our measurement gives 24.74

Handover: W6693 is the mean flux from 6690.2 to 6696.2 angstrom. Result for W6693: 21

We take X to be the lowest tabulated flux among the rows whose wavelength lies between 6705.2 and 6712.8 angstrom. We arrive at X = 20.43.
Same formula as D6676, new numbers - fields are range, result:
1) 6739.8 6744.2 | 20.93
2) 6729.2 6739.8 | 22.07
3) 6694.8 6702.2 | 21.94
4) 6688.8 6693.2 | 21.35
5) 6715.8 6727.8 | 22.72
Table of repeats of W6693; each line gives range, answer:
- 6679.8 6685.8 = 21.4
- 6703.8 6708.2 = 21.2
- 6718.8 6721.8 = 20.8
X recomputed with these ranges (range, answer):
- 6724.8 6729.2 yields 20.33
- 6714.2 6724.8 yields 20.42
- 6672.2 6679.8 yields 19.27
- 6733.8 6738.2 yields 20.98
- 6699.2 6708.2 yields 20.61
